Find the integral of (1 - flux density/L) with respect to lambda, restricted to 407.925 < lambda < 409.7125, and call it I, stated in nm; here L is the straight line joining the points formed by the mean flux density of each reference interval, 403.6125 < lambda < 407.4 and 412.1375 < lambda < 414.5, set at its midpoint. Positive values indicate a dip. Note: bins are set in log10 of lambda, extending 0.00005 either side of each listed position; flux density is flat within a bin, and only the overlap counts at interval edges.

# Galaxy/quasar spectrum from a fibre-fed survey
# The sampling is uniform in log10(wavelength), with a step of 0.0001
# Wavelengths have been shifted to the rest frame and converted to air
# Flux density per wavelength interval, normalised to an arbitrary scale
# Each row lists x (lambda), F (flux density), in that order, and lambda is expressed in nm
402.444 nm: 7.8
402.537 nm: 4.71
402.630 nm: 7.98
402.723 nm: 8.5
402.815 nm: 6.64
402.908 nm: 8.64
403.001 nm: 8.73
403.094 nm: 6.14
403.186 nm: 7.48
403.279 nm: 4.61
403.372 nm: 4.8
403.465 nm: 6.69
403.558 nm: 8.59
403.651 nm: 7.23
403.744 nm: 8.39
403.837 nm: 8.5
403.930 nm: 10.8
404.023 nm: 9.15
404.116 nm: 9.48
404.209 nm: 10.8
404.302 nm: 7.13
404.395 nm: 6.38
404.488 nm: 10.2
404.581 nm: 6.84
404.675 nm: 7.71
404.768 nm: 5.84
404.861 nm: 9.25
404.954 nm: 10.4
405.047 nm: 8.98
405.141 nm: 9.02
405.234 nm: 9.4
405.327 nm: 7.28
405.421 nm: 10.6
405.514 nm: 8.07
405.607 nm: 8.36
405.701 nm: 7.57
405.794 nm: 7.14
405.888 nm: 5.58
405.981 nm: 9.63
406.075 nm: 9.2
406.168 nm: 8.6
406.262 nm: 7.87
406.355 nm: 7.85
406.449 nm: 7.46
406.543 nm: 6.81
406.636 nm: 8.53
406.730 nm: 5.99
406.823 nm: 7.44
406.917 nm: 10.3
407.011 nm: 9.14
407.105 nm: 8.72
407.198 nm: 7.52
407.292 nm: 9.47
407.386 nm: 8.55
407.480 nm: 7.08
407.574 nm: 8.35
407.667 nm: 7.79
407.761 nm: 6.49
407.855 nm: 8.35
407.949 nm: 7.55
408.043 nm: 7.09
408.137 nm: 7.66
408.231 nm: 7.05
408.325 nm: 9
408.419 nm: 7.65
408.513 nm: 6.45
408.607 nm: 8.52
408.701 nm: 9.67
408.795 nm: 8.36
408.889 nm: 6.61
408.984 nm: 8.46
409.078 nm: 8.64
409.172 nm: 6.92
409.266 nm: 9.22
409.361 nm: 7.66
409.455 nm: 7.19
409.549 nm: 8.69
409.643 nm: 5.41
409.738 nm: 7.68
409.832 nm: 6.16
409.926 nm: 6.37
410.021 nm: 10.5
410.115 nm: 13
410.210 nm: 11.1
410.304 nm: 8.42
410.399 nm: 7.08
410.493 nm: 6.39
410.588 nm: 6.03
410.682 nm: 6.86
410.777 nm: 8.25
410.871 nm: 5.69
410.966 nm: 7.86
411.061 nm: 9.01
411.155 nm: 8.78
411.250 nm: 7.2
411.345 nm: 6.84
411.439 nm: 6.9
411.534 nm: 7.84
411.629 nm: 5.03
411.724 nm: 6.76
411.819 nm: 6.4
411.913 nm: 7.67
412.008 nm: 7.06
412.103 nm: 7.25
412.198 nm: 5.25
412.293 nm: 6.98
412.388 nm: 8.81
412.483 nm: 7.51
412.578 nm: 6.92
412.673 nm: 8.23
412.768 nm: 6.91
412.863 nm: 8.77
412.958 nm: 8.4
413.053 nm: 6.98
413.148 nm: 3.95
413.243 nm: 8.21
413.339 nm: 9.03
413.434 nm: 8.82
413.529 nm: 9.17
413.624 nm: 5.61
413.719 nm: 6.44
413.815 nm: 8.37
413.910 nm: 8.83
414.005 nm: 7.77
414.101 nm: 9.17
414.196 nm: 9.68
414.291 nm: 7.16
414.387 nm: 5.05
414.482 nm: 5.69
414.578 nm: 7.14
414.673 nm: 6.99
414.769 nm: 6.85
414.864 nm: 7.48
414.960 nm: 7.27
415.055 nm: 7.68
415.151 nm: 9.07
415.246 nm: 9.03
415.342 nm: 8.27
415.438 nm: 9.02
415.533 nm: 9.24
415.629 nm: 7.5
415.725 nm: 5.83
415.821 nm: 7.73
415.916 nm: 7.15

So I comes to 0.05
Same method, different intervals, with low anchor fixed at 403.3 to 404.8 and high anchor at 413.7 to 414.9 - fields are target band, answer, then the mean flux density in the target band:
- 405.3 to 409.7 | -0.08 nm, 7.95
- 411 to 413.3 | 0.10 nm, 7.24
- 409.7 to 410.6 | -0.08 nm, 8.37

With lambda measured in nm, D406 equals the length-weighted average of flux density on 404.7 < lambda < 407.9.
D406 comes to 8.19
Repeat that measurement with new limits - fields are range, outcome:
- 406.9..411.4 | 7.96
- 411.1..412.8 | 7.14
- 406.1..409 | 7.95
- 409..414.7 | 7.57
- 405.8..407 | 7.94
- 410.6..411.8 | 7.19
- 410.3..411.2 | 7.39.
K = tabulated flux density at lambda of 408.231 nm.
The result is 7.05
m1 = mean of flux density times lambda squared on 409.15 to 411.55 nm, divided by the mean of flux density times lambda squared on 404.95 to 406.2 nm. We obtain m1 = 0.94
